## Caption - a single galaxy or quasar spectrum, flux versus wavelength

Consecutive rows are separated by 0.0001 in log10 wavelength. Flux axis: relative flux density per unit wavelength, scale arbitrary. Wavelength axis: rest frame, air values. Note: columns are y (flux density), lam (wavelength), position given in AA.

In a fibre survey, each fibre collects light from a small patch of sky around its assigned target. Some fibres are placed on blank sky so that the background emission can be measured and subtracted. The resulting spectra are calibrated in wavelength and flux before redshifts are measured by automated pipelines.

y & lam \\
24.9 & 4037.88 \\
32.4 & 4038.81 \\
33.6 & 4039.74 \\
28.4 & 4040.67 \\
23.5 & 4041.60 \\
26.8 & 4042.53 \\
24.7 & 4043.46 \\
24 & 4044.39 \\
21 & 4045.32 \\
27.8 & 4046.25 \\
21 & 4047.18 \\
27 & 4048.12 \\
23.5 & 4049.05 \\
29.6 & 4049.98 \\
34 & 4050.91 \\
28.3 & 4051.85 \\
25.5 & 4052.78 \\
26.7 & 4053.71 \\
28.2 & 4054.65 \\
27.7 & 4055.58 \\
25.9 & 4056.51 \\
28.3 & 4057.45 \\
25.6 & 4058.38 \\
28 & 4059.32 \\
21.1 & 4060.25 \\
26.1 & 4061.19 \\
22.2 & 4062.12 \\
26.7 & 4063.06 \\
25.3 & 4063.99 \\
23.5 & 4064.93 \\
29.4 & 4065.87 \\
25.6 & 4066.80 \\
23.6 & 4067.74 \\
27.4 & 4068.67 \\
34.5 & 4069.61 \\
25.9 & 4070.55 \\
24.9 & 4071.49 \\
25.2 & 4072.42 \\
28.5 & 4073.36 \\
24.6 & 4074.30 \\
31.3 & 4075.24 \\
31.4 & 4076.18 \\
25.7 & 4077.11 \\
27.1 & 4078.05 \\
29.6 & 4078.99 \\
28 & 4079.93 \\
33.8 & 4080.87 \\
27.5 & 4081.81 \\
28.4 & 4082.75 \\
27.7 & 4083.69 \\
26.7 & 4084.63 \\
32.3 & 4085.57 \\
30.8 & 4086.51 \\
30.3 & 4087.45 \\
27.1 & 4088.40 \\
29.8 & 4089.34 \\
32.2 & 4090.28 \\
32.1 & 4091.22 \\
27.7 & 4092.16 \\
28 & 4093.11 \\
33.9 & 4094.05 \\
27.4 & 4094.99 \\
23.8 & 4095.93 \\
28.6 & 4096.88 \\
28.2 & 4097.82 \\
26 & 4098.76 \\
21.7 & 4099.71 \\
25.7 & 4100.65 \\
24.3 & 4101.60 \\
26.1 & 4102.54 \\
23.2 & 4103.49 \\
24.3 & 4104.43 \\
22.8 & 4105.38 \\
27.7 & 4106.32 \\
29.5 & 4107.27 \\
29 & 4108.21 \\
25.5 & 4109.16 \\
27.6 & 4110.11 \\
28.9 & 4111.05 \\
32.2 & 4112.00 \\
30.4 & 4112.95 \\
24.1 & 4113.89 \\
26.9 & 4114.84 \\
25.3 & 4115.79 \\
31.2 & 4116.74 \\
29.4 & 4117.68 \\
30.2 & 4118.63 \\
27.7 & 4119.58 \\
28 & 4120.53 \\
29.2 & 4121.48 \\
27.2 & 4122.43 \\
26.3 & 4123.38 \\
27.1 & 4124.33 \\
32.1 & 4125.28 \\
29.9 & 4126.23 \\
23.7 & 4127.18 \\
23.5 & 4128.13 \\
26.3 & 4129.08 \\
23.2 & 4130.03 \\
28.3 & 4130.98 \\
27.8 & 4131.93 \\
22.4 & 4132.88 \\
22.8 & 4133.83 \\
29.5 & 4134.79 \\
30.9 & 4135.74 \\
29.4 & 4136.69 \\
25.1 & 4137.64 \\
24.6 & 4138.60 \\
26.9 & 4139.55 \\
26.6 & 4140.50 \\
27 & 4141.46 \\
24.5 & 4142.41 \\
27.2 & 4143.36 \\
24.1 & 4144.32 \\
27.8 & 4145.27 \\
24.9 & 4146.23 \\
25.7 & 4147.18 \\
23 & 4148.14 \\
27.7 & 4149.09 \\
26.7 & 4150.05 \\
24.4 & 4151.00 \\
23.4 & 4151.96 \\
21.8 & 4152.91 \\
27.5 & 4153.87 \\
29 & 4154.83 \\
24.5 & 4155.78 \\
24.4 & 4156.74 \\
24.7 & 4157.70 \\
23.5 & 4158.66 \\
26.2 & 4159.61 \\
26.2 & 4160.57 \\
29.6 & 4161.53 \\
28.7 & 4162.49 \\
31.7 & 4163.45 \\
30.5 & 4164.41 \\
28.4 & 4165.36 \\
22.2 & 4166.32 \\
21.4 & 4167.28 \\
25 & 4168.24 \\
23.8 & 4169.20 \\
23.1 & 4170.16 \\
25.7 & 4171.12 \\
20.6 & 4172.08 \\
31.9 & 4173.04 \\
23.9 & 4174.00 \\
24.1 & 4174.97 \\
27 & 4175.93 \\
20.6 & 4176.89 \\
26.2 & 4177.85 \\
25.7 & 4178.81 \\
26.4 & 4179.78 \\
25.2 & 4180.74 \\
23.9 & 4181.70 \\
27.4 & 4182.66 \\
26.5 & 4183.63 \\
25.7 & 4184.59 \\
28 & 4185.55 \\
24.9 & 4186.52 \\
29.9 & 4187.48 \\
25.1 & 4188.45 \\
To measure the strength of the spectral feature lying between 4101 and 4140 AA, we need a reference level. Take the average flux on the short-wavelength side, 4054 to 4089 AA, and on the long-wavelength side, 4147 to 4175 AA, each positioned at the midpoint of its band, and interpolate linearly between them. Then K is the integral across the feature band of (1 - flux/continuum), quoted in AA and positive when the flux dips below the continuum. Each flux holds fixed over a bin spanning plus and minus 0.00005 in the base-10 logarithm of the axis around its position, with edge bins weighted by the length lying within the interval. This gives -0.9 AA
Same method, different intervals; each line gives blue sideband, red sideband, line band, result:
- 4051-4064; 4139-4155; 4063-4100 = -2.7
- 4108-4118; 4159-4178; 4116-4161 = 1.1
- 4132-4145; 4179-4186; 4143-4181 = 0.9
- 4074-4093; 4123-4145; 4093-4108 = 1.0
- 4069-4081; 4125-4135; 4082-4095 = -0.9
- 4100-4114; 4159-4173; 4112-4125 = -0.7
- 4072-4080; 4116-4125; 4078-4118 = 0.3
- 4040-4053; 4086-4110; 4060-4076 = 0.2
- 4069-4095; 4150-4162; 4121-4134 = 0.2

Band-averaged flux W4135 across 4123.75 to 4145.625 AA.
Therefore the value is 26.5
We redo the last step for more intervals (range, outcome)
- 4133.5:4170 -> 26.1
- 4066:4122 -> 27.9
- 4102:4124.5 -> 27.5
